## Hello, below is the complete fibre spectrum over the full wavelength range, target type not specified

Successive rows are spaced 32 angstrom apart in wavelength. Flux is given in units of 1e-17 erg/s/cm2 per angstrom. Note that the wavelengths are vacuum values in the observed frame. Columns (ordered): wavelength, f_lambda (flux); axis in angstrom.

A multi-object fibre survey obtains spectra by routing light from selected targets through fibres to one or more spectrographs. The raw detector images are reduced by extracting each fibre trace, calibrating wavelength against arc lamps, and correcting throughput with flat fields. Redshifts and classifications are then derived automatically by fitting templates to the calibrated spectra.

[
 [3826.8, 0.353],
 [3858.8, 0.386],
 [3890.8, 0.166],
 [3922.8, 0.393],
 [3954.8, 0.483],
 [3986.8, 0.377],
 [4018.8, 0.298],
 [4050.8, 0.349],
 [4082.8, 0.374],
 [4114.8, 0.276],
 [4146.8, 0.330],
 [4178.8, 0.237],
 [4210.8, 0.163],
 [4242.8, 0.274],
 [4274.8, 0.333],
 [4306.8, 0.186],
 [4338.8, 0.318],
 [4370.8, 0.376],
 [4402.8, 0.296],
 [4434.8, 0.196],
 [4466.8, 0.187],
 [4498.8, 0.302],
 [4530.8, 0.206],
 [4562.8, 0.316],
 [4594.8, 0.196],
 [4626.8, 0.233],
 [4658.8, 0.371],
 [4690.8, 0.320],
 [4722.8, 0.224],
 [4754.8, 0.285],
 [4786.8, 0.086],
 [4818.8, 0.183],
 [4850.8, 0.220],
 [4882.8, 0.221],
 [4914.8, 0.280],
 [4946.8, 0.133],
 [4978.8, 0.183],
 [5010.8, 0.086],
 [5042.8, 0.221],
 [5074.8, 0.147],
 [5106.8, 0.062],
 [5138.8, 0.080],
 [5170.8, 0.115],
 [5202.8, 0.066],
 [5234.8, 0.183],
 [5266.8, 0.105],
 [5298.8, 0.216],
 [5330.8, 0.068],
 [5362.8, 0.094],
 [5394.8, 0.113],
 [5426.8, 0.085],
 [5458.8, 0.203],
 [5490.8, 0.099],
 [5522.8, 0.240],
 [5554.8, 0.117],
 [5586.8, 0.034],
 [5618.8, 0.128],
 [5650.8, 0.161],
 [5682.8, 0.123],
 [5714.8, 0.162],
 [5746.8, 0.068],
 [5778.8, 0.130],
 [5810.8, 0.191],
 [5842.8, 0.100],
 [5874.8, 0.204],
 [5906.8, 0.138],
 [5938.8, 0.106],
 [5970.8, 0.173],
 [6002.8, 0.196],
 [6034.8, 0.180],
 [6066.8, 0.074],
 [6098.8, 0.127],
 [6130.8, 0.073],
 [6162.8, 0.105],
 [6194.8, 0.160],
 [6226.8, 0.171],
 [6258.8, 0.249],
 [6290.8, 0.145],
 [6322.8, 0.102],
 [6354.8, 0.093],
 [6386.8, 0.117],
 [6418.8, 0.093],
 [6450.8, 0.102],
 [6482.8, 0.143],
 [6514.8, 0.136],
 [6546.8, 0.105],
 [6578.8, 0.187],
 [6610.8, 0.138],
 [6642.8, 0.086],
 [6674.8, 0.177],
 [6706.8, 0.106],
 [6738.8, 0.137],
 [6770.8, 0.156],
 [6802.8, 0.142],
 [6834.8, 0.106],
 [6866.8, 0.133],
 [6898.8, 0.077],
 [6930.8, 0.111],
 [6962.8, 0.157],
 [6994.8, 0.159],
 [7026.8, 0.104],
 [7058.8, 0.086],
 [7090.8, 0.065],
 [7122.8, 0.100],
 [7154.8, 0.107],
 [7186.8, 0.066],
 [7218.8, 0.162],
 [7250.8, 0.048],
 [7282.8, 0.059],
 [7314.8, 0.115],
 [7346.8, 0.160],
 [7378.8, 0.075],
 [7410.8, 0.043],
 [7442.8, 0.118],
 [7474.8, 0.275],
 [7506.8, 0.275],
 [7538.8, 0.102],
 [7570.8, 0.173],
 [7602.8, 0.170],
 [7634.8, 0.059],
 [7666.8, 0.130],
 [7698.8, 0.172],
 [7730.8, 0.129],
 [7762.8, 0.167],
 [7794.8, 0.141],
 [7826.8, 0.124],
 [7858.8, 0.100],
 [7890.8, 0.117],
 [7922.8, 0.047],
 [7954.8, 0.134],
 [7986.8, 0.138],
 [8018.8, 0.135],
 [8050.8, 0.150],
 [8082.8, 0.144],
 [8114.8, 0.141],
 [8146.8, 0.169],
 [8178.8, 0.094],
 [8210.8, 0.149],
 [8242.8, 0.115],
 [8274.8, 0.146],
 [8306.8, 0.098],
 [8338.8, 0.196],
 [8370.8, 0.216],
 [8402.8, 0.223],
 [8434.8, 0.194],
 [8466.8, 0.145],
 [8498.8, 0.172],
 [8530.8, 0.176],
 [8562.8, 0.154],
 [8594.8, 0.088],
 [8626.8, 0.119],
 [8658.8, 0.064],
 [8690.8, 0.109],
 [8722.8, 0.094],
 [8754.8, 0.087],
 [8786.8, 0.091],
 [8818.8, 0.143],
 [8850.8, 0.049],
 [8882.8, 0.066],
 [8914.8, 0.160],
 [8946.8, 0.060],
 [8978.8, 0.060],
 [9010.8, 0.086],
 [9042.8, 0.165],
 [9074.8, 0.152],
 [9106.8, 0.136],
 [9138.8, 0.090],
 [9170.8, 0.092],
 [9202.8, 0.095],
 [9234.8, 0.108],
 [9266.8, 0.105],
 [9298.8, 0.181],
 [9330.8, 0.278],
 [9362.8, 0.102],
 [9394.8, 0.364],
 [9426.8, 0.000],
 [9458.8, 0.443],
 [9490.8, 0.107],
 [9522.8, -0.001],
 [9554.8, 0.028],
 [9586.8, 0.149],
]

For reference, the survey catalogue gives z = 1.009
